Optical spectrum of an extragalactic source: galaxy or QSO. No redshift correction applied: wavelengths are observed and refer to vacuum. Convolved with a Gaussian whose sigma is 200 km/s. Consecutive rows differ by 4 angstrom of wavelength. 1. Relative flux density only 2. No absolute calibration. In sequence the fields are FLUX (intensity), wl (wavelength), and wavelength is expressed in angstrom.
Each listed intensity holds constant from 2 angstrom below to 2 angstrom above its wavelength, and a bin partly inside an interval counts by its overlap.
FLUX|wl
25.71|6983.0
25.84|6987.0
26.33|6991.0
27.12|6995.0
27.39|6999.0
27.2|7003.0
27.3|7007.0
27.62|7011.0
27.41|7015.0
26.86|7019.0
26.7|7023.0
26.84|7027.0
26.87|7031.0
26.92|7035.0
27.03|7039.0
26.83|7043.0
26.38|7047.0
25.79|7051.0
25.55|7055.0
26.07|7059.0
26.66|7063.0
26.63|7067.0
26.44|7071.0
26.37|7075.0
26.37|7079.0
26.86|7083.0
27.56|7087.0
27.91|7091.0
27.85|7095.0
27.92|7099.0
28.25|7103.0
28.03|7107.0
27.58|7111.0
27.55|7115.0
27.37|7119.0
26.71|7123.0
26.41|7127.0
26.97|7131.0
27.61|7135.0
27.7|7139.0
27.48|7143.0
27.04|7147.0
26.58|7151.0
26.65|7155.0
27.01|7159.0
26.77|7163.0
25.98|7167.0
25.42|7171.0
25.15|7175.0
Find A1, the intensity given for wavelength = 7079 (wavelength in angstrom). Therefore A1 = 26.37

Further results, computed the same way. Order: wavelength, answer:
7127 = 26.41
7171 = 25.42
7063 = 26.66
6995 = 27.12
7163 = 26.77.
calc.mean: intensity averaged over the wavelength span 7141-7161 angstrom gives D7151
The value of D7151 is 27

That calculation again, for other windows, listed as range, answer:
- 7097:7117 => 27.9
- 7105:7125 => 27.4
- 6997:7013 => 27.4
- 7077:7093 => 27.2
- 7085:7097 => 27.8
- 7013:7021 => 27.1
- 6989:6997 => 26.7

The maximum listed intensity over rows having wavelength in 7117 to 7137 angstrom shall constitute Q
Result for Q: 27.61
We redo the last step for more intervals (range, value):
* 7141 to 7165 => 27.48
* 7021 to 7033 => 26.87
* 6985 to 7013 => 27.62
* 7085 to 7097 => 27.91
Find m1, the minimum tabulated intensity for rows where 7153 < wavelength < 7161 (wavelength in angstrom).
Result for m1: 26.65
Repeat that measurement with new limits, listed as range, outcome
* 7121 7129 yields 26.41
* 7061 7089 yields 26.37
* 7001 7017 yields 27.2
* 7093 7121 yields 27.37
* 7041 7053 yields 25.79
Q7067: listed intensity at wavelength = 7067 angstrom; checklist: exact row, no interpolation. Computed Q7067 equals 26.63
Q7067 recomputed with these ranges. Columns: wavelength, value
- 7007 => 27.3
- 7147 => 27.04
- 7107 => 28.03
